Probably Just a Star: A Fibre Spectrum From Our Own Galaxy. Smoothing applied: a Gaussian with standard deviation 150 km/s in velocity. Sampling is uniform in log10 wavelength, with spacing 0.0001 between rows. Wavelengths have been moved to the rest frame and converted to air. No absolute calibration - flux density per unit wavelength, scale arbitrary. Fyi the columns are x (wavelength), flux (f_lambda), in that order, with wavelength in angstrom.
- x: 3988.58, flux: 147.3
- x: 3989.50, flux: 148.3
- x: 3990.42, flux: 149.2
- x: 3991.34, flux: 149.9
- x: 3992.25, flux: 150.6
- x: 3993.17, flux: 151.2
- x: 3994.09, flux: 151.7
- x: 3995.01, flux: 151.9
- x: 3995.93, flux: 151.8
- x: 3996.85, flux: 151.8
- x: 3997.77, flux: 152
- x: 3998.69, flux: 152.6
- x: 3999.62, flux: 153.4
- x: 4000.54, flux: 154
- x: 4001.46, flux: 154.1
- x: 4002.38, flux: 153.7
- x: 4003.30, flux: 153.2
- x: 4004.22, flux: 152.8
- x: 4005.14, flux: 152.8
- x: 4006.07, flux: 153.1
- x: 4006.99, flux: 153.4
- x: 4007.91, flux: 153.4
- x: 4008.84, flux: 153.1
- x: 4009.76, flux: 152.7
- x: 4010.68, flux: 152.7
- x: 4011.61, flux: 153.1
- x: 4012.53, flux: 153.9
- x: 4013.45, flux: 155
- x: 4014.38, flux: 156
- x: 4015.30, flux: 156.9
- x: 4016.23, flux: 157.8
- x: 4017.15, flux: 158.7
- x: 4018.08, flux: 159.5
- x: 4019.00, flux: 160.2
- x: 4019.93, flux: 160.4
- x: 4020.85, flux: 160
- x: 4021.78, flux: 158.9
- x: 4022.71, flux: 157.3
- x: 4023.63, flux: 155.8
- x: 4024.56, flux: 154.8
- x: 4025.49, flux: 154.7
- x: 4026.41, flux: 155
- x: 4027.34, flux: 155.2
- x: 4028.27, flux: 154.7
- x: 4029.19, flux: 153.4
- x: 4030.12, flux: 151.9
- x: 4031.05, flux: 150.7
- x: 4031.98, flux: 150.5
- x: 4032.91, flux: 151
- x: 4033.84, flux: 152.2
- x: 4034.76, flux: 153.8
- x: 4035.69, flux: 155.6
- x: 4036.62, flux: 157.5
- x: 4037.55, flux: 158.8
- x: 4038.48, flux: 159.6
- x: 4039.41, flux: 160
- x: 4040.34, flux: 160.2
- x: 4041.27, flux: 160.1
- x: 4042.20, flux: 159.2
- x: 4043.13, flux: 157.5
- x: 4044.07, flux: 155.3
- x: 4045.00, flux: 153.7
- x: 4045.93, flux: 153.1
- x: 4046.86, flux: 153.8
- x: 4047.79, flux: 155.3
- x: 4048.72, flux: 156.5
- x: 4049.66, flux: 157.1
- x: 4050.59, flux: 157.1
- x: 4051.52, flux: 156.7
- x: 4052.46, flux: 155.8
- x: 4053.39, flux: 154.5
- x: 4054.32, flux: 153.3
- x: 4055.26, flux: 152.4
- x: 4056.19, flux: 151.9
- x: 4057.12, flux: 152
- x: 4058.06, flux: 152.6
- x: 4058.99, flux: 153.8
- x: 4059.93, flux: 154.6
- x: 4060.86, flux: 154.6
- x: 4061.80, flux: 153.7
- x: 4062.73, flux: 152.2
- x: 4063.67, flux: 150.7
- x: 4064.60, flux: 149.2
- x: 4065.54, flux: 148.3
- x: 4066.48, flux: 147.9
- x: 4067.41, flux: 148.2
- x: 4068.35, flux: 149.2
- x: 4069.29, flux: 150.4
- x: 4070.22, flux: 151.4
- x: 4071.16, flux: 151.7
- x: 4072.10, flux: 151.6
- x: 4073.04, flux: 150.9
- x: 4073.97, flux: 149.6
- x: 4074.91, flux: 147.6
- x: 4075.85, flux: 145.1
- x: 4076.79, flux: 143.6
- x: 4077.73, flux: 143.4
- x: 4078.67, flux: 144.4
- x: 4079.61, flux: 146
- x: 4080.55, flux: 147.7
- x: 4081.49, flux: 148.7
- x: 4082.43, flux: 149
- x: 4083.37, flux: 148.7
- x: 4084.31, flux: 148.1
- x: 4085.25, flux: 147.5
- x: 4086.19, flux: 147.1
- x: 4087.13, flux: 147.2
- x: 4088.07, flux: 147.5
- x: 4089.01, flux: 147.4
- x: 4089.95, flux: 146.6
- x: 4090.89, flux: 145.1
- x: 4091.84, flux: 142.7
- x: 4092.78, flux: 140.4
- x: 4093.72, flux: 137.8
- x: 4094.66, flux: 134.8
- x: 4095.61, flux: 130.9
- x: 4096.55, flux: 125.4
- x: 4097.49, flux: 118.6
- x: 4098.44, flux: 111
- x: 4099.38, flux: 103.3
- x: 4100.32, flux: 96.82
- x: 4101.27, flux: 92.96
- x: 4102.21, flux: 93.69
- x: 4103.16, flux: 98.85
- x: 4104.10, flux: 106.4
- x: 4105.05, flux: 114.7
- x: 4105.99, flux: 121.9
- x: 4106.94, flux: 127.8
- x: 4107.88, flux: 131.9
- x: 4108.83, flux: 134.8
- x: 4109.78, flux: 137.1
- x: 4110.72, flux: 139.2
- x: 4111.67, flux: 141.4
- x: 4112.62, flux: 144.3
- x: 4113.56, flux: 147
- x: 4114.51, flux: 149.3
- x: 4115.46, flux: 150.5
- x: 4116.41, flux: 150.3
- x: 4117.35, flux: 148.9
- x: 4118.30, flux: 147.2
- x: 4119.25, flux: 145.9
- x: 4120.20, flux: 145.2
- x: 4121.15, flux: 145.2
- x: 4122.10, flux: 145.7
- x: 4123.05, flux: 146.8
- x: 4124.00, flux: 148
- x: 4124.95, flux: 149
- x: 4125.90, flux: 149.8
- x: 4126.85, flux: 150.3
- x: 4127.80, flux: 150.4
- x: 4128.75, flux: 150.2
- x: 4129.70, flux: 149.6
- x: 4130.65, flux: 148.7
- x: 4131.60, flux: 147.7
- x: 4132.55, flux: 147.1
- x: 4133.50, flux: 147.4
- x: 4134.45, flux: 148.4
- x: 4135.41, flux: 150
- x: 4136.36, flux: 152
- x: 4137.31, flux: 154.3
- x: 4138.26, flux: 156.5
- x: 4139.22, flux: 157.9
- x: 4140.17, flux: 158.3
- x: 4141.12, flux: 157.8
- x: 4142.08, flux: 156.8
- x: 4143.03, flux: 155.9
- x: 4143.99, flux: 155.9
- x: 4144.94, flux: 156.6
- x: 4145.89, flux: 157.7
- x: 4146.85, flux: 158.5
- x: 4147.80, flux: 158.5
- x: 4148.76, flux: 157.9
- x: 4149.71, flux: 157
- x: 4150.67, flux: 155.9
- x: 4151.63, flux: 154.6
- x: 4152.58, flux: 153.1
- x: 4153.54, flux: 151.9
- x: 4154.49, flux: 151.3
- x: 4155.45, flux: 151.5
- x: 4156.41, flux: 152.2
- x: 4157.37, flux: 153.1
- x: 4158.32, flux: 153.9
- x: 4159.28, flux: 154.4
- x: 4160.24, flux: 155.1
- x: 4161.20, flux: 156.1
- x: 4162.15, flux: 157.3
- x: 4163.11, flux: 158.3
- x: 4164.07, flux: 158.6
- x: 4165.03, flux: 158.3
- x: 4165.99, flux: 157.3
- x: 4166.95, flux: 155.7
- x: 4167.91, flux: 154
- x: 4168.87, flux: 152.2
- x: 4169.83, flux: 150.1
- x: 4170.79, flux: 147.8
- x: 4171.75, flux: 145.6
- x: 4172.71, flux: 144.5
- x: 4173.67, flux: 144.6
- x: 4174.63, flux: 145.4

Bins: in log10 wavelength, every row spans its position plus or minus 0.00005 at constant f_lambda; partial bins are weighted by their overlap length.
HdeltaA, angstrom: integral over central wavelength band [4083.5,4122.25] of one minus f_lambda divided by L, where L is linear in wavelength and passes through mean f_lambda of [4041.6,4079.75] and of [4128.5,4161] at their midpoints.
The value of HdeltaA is 4.9 angstrom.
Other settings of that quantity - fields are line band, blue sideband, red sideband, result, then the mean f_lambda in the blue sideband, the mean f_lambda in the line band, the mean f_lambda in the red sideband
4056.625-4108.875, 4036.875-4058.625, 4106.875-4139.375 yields 4.5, 156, 139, 147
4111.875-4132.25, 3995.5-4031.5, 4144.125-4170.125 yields 0.9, 155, 148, 155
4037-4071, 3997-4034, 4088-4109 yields -3.4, 155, 154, 123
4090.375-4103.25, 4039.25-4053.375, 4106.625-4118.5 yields 2.3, 157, 120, 142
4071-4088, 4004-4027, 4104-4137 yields 0.1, 156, 148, 144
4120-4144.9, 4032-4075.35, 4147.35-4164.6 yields 0.6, 154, 151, 155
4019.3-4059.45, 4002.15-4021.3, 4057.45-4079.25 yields -0.7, 155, 155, 150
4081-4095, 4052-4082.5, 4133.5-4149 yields 0.6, 150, 145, 155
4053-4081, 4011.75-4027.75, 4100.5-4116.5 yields -1.8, 157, 150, 127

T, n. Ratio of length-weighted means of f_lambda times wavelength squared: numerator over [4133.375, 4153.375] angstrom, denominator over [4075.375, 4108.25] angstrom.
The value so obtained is 1.21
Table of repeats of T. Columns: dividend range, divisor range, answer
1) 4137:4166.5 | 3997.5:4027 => 1.08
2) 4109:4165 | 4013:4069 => 1.03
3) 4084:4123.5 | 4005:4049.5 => 0.89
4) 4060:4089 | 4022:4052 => 0.97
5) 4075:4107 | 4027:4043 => 0.87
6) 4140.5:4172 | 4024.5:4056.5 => 1.06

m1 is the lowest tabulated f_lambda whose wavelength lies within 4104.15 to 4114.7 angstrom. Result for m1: 114.7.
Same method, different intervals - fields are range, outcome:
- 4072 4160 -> 92.96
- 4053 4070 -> 147.9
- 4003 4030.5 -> 151.9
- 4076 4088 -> 143.4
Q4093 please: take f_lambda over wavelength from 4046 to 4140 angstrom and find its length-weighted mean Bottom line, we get 144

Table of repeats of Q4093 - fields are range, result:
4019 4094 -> 152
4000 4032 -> 155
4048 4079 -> 151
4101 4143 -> 142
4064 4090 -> 148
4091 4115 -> 125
